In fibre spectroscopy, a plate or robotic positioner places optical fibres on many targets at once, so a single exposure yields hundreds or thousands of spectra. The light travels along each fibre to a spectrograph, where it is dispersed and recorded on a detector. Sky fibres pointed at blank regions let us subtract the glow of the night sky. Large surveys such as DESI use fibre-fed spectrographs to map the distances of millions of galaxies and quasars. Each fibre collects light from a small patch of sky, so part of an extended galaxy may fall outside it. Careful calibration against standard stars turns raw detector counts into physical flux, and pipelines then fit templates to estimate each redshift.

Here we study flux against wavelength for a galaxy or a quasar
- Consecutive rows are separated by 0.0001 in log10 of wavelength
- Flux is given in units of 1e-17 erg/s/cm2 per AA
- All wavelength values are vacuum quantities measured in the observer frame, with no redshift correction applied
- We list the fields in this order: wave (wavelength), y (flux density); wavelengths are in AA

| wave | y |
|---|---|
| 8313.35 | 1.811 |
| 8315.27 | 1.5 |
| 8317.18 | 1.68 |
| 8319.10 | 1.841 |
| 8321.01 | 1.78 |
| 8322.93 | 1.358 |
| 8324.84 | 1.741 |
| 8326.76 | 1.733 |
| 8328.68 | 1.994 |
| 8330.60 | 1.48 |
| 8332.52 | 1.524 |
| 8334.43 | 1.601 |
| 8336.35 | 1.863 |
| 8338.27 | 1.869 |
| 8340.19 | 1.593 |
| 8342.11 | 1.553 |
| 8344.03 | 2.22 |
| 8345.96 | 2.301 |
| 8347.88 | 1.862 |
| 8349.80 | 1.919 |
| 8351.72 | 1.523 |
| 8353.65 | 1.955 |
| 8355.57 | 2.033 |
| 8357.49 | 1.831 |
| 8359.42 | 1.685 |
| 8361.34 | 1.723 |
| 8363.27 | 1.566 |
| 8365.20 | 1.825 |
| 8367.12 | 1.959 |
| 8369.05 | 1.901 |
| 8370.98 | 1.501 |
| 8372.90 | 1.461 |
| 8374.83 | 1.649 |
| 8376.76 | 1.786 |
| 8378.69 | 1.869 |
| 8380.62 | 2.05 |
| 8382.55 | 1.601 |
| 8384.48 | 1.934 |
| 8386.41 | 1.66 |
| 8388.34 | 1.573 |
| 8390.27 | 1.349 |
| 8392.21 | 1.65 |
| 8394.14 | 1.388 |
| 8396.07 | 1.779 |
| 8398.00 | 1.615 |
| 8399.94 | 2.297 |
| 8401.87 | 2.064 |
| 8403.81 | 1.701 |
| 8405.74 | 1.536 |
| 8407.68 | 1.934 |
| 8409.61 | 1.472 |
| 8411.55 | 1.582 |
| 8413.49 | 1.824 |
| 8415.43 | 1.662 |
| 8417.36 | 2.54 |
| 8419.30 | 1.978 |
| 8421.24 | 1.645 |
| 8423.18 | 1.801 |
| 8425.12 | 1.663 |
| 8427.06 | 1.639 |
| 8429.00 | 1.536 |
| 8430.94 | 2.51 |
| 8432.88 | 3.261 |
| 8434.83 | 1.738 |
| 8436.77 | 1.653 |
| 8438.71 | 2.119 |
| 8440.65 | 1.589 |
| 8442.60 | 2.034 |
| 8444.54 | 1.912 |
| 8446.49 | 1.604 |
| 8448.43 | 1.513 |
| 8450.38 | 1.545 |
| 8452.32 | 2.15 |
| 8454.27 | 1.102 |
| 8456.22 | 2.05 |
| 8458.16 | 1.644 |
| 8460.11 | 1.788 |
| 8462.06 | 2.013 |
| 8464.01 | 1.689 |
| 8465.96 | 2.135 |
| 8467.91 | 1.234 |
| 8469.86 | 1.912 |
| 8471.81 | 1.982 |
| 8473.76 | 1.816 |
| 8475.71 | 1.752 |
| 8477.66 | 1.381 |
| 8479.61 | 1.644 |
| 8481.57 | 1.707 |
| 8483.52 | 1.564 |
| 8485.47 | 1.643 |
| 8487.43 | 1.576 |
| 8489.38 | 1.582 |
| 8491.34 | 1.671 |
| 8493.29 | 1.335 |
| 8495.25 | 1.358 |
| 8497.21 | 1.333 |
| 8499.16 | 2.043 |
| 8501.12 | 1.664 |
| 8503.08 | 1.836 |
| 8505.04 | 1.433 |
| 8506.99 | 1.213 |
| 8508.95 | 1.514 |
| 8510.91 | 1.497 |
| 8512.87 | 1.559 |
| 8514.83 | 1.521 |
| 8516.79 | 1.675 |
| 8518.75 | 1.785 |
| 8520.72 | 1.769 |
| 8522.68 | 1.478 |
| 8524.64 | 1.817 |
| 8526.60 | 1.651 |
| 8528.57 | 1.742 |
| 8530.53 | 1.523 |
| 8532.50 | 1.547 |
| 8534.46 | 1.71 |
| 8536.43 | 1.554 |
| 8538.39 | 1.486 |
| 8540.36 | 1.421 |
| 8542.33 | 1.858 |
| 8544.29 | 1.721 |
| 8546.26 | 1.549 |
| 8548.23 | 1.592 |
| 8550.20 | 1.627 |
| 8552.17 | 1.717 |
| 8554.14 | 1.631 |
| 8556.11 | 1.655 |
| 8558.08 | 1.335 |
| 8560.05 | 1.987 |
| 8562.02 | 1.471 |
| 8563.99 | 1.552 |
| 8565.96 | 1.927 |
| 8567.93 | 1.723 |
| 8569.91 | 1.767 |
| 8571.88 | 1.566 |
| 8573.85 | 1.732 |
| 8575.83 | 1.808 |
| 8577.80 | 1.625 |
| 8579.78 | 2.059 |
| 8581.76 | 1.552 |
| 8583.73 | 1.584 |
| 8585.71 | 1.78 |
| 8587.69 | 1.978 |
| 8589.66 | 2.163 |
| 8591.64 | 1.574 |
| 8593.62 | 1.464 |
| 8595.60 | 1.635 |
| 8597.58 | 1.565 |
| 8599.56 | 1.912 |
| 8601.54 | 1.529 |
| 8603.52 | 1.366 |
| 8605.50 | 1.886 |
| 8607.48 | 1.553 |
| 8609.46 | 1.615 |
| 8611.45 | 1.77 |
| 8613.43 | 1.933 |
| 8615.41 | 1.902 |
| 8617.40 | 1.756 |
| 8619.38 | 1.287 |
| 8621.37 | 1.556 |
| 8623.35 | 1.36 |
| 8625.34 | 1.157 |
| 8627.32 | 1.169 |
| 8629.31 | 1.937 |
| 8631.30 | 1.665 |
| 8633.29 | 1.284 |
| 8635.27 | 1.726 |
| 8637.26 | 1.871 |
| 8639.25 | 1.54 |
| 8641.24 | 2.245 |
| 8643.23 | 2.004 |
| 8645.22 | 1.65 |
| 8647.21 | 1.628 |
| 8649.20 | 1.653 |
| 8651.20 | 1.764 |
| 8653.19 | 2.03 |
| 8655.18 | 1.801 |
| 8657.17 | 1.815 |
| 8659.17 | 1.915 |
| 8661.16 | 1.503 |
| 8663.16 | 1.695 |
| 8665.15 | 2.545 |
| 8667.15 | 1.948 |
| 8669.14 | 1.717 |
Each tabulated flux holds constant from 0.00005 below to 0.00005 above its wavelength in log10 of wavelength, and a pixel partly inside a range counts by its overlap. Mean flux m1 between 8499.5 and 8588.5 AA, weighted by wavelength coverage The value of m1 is 1.65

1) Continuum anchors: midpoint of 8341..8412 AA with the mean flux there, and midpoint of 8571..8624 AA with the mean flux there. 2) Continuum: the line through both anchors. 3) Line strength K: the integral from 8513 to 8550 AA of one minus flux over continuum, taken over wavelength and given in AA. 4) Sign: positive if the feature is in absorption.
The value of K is 1.72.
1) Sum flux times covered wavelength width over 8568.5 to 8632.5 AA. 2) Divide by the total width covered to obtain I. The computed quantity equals 1.66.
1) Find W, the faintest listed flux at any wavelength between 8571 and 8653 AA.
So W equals 1.157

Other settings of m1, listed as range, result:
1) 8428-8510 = 1.73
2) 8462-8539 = 1.63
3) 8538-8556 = 1.63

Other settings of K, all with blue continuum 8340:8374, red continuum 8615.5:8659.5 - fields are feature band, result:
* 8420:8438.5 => -1.84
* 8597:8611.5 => 0.39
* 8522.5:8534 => 0.56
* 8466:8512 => 3.63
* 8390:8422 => 0.11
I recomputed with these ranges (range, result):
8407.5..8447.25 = 1.89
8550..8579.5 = 1.69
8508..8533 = 1.62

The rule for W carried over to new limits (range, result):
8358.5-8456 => 1.102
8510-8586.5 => 1.335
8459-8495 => 1.234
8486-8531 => 1.213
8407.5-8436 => 1.472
